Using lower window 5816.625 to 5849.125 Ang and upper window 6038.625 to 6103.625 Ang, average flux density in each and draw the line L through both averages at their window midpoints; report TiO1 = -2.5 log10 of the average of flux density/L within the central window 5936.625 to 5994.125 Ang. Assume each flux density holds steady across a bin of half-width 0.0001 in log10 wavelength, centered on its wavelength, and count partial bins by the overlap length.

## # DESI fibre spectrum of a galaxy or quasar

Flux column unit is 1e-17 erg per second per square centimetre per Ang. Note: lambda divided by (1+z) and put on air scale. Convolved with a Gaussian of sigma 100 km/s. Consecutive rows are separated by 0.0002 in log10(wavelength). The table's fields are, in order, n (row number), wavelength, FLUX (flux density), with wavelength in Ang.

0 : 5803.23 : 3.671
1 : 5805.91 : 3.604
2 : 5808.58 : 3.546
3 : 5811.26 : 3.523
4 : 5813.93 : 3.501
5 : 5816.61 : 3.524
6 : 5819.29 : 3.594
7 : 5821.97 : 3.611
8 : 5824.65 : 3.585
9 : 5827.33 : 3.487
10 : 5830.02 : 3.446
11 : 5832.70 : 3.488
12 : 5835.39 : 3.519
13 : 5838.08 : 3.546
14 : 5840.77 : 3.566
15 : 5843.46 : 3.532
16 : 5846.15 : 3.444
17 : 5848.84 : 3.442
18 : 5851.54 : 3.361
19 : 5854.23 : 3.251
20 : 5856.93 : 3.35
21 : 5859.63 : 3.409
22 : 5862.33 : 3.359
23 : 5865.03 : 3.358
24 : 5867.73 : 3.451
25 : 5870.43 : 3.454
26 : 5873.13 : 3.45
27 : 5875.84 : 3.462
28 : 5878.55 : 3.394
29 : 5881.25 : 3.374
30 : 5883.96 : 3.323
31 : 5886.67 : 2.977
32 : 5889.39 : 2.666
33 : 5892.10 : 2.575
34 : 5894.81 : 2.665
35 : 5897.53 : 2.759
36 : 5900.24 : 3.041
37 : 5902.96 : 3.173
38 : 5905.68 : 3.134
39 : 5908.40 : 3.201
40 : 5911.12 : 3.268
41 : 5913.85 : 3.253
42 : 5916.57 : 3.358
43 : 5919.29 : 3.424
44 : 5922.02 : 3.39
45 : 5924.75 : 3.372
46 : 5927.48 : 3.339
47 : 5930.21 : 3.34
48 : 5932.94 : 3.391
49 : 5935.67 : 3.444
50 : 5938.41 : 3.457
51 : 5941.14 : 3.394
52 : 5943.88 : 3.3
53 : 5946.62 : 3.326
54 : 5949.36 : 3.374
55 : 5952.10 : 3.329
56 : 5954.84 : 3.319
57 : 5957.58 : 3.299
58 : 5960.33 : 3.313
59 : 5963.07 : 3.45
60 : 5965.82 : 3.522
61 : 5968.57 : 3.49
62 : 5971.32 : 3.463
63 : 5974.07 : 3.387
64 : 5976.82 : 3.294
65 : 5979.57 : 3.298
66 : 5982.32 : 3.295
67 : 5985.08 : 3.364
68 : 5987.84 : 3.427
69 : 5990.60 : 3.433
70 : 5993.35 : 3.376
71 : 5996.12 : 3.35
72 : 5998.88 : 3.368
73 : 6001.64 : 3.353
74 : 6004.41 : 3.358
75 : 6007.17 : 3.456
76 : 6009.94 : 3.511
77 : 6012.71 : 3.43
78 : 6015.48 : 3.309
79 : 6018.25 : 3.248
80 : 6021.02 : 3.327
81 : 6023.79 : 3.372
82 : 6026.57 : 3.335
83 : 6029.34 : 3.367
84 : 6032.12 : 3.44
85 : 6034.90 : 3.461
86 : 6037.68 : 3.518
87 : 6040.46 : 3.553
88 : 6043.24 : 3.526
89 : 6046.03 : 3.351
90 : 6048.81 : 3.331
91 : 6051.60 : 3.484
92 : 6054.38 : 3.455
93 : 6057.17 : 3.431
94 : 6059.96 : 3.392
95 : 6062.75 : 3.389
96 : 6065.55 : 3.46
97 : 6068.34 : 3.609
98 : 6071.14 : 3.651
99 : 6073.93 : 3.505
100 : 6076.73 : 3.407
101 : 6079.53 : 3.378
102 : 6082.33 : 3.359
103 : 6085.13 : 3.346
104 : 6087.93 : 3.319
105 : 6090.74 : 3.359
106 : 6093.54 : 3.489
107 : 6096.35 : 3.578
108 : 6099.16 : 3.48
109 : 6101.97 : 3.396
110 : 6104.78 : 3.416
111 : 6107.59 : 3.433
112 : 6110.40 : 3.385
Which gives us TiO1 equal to 0.03 mag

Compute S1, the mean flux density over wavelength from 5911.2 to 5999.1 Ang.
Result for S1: 3.37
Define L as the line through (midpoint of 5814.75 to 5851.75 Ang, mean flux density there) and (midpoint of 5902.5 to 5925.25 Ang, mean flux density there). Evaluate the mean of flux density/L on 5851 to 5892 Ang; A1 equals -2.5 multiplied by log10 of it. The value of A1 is 0.04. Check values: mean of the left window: 3.51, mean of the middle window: 3.29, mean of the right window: 3.29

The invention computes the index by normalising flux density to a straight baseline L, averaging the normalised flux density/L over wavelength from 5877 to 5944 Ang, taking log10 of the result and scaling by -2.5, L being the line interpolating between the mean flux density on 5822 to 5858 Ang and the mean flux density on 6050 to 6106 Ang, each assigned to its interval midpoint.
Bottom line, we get 0.09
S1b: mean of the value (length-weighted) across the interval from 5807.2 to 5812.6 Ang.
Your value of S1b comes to 3.54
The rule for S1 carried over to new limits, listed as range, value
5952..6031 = 3.37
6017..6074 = 3.44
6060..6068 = 3.44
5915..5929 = 3.38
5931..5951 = 3.38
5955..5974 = 3.41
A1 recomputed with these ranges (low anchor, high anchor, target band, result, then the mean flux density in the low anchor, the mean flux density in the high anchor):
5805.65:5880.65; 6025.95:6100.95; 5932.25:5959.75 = 0.03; 3.47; 3.44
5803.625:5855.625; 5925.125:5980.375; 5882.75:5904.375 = 0.19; 3.51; 3.38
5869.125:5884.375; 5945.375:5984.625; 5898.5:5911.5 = 0.08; 3.42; 3.37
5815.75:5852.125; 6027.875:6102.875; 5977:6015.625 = 0.03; 3.51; 3.45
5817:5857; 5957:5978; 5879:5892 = 0.13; 3.49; 3.41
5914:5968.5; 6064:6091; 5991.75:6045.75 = 0.00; 3.38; 3.44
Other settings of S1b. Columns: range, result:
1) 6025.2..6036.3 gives 3.4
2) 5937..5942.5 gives 3.43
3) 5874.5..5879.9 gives 3.43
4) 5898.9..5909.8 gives 3.14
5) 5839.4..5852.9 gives 3.47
